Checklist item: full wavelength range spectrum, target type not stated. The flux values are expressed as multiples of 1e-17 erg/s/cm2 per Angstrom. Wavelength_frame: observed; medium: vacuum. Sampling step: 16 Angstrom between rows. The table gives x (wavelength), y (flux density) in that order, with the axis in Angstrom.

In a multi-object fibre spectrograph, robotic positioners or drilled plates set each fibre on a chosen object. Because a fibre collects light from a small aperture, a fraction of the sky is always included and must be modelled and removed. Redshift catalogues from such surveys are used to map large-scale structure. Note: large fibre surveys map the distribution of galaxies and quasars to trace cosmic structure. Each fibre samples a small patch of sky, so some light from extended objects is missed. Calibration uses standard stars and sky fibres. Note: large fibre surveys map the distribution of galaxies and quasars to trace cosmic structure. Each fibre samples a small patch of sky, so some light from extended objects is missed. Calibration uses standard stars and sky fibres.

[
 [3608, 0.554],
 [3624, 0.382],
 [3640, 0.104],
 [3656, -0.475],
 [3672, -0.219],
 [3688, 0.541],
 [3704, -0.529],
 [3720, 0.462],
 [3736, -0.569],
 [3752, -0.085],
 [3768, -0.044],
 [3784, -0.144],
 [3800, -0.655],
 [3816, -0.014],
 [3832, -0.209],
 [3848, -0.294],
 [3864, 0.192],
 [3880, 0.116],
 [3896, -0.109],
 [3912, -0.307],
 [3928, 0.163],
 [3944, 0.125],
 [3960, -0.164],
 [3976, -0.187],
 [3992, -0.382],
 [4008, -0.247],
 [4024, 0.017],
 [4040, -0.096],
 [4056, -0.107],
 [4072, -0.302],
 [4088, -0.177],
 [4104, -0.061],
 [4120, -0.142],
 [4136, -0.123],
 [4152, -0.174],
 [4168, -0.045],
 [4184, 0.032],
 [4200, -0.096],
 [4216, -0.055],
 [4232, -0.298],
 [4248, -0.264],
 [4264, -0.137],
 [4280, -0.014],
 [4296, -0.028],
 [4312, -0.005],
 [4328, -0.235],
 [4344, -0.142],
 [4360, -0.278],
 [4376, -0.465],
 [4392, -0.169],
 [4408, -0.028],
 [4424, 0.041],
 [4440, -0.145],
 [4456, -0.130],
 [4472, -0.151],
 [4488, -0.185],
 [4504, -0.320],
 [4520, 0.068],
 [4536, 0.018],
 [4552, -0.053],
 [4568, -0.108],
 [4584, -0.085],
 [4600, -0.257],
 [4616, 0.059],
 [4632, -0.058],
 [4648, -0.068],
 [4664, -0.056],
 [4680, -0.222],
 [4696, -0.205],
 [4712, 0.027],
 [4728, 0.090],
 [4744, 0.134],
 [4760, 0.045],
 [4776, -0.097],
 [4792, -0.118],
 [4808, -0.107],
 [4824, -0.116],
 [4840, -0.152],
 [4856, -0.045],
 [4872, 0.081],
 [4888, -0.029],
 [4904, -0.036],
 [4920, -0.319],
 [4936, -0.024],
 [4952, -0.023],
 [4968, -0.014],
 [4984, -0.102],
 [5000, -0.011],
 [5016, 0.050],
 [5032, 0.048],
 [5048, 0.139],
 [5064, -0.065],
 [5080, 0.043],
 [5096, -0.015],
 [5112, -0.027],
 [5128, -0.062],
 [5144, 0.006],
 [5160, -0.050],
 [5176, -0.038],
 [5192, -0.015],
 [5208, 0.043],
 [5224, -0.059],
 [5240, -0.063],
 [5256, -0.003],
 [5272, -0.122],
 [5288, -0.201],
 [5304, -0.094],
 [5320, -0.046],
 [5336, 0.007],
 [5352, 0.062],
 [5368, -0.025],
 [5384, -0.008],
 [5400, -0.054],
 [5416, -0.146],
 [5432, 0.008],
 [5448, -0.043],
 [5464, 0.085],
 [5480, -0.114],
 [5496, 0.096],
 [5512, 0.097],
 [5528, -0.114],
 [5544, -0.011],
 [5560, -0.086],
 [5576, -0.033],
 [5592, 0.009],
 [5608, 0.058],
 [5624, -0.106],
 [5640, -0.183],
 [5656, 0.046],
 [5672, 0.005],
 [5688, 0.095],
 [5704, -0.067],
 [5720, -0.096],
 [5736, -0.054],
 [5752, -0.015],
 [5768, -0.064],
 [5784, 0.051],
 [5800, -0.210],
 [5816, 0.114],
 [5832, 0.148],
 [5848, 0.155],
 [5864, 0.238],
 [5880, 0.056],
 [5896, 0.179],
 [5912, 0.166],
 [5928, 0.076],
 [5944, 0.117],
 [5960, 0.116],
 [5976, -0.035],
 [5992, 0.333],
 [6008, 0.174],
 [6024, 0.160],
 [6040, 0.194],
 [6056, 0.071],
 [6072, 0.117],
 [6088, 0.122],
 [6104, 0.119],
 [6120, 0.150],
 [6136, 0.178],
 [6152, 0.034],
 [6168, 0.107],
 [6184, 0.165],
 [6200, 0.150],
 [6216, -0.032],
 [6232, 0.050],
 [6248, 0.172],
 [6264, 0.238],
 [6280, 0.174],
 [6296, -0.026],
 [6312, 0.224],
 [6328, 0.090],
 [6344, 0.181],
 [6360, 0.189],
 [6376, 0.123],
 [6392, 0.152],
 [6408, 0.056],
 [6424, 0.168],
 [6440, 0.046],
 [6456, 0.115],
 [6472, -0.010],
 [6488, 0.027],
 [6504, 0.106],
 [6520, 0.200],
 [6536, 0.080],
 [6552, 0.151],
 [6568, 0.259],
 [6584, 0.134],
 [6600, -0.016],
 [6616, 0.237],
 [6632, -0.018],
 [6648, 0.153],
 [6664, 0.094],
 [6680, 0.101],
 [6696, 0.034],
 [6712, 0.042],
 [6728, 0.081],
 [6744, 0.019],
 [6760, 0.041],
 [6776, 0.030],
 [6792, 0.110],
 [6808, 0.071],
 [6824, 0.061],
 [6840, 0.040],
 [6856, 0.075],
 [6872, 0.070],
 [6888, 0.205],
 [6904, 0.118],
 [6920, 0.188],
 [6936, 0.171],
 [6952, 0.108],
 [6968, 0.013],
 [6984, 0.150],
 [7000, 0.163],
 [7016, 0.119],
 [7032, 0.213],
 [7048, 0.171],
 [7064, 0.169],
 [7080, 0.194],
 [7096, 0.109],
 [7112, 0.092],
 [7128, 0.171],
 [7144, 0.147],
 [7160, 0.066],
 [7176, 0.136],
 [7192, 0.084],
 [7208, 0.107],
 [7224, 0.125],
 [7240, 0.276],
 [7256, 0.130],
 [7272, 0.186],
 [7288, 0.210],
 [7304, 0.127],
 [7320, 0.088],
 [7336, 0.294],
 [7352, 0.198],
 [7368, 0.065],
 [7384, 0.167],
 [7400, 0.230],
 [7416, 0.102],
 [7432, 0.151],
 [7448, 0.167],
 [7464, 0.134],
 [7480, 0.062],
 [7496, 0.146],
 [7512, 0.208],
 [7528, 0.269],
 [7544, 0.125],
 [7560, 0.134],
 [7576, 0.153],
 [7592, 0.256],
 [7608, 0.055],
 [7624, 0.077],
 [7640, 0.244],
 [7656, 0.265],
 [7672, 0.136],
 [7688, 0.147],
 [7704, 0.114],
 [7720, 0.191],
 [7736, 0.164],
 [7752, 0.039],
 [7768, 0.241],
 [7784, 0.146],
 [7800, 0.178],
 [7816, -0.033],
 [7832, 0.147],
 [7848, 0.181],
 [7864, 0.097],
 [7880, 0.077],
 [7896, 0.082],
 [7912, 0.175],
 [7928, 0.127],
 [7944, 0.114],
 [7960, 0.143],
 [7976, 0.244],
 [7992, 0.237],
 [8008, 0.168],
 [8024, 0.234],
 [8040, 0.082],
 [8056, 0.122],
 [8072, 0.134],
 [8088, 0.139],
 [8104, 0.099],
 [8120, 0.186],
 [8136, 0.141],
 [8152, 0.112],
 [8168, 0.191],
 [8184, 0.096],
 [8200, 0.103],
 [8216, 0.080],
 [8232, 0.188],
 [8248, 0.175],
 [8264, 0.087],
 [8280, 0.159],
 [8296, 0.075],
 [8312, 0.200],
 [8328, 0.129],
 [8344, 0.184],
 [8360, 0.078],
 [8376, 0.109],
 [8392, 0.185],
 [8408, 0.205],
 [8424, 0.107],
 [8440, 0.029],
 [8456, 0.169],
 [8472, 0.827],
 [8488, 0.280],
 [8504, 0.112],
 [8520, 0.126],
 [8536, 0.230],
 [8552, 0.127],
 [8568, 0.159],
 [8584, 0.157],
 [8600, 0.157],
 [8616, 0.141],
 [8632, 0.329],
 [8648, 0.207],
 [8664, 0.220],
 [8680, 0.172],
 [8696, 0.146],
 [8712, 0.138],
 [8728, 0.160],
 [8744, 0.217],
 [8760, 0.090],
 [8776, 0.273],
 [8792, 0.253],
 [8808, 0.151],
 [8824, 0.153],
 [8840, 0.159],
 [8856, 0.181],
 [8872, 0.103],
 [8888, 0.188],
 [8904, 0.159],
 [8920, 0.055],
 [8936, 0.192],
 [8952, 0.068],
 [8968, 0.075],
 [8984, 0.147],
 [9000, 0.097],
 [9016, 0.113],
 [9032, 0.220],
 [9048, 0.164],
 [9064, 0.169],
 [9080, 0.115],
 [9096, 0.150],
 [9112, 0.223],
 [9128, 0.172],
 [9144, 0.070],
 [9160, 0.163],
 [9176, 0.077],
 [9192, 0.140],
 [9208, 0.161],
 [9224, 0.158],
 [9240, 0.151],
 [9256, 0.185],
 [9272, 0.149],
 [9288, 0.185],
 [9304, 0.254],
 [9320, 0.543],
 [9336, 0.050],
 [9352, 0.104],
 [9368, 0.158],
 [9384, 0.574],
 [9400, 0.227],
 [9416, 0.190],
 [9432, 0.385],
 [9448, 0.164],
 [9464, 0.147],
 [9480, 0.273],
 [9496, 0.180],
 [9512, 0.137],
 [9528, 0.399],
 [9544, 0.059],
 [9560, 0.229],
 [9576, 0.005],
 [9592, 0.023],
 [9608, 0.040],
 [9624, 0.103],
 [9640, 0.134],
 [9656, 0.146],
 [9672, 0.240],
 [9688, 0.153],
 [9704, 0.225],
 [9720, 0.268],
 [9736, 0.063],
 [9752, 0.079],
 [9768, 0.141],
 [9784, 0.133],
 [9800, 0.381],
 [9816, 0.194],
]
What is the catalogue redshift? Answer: 1.27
